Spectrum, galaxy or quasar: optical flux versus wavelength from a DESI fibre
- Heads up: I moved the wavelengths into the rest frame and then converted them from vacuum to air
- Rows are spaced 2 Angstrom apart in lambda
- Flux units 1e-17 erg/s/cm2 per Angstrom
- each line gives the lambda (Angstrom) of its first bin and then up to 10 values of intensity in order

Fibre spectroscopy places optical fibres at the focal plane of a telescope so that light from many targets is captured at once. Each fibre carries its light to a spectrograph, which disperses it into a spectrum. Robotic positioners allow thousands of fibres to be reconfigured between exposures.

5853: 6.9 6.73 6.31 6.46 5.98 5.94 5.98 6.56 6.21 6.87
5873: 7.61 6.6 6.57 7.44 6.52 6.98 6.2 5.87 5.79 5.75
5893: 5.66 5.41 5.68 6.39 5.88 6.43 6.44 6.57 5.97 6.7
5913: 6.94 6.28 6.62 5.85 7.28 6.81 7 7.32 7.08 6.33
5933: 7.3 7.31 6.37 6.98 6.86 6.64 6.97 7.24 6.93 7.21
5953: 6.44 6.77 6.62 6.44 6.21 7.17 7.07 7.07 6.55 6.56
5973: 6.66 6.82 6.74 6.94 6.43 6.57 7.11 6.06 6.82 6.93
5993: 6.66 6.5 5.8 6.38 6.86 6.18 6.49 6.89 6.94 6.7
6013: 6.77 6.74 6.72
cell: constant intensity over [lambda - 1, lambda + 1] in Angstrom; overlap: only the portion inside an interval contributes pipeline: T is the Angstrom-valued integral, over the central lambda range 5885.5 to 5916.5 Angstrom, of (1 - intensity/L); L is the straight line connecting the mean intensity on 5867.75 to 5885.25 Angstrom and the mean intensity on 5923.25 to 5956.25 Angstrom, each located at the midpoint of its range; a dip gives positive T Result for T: 3.3 Angstrom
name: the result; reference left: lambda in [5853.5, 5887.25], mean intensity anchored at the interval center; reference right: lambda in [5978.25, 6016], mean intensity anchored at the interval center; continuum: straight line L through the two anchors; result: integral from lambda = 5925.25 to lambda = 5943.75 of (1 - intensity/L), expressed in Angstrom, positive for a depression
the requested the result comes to -1.0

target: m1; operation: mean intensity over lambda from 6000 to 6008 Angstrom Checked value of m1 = 6.6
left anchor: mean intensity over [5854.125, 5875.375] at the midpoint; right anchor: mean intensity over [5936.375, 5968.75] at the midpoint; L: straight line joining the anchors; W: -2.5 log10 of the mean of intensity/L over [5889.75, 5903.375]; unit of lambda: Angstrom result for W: 0.13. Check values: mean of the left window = 6.47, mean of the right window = 6.81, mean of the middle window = 5.86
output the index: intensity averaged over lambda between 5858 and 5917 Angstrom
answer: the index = 6.34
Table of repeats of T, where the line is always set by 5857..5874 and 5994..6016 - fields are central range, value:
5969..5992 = -0.5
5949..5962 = -0.2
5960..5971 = -0.4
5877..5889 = -0.1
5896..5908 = 0.5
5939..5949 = -0.6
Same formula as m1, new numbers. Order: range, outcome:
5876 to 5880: 7.01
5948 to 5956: 6.84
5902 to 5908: 6.48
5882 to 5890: 6.21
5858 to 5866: 6.09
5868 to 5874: 6.9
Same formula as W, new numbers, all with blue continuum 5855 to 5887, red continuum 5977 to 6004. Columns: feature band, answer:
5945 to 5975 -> -0.04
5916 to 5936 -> -0.06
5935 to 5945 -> -0.04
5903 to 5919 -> 0.01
